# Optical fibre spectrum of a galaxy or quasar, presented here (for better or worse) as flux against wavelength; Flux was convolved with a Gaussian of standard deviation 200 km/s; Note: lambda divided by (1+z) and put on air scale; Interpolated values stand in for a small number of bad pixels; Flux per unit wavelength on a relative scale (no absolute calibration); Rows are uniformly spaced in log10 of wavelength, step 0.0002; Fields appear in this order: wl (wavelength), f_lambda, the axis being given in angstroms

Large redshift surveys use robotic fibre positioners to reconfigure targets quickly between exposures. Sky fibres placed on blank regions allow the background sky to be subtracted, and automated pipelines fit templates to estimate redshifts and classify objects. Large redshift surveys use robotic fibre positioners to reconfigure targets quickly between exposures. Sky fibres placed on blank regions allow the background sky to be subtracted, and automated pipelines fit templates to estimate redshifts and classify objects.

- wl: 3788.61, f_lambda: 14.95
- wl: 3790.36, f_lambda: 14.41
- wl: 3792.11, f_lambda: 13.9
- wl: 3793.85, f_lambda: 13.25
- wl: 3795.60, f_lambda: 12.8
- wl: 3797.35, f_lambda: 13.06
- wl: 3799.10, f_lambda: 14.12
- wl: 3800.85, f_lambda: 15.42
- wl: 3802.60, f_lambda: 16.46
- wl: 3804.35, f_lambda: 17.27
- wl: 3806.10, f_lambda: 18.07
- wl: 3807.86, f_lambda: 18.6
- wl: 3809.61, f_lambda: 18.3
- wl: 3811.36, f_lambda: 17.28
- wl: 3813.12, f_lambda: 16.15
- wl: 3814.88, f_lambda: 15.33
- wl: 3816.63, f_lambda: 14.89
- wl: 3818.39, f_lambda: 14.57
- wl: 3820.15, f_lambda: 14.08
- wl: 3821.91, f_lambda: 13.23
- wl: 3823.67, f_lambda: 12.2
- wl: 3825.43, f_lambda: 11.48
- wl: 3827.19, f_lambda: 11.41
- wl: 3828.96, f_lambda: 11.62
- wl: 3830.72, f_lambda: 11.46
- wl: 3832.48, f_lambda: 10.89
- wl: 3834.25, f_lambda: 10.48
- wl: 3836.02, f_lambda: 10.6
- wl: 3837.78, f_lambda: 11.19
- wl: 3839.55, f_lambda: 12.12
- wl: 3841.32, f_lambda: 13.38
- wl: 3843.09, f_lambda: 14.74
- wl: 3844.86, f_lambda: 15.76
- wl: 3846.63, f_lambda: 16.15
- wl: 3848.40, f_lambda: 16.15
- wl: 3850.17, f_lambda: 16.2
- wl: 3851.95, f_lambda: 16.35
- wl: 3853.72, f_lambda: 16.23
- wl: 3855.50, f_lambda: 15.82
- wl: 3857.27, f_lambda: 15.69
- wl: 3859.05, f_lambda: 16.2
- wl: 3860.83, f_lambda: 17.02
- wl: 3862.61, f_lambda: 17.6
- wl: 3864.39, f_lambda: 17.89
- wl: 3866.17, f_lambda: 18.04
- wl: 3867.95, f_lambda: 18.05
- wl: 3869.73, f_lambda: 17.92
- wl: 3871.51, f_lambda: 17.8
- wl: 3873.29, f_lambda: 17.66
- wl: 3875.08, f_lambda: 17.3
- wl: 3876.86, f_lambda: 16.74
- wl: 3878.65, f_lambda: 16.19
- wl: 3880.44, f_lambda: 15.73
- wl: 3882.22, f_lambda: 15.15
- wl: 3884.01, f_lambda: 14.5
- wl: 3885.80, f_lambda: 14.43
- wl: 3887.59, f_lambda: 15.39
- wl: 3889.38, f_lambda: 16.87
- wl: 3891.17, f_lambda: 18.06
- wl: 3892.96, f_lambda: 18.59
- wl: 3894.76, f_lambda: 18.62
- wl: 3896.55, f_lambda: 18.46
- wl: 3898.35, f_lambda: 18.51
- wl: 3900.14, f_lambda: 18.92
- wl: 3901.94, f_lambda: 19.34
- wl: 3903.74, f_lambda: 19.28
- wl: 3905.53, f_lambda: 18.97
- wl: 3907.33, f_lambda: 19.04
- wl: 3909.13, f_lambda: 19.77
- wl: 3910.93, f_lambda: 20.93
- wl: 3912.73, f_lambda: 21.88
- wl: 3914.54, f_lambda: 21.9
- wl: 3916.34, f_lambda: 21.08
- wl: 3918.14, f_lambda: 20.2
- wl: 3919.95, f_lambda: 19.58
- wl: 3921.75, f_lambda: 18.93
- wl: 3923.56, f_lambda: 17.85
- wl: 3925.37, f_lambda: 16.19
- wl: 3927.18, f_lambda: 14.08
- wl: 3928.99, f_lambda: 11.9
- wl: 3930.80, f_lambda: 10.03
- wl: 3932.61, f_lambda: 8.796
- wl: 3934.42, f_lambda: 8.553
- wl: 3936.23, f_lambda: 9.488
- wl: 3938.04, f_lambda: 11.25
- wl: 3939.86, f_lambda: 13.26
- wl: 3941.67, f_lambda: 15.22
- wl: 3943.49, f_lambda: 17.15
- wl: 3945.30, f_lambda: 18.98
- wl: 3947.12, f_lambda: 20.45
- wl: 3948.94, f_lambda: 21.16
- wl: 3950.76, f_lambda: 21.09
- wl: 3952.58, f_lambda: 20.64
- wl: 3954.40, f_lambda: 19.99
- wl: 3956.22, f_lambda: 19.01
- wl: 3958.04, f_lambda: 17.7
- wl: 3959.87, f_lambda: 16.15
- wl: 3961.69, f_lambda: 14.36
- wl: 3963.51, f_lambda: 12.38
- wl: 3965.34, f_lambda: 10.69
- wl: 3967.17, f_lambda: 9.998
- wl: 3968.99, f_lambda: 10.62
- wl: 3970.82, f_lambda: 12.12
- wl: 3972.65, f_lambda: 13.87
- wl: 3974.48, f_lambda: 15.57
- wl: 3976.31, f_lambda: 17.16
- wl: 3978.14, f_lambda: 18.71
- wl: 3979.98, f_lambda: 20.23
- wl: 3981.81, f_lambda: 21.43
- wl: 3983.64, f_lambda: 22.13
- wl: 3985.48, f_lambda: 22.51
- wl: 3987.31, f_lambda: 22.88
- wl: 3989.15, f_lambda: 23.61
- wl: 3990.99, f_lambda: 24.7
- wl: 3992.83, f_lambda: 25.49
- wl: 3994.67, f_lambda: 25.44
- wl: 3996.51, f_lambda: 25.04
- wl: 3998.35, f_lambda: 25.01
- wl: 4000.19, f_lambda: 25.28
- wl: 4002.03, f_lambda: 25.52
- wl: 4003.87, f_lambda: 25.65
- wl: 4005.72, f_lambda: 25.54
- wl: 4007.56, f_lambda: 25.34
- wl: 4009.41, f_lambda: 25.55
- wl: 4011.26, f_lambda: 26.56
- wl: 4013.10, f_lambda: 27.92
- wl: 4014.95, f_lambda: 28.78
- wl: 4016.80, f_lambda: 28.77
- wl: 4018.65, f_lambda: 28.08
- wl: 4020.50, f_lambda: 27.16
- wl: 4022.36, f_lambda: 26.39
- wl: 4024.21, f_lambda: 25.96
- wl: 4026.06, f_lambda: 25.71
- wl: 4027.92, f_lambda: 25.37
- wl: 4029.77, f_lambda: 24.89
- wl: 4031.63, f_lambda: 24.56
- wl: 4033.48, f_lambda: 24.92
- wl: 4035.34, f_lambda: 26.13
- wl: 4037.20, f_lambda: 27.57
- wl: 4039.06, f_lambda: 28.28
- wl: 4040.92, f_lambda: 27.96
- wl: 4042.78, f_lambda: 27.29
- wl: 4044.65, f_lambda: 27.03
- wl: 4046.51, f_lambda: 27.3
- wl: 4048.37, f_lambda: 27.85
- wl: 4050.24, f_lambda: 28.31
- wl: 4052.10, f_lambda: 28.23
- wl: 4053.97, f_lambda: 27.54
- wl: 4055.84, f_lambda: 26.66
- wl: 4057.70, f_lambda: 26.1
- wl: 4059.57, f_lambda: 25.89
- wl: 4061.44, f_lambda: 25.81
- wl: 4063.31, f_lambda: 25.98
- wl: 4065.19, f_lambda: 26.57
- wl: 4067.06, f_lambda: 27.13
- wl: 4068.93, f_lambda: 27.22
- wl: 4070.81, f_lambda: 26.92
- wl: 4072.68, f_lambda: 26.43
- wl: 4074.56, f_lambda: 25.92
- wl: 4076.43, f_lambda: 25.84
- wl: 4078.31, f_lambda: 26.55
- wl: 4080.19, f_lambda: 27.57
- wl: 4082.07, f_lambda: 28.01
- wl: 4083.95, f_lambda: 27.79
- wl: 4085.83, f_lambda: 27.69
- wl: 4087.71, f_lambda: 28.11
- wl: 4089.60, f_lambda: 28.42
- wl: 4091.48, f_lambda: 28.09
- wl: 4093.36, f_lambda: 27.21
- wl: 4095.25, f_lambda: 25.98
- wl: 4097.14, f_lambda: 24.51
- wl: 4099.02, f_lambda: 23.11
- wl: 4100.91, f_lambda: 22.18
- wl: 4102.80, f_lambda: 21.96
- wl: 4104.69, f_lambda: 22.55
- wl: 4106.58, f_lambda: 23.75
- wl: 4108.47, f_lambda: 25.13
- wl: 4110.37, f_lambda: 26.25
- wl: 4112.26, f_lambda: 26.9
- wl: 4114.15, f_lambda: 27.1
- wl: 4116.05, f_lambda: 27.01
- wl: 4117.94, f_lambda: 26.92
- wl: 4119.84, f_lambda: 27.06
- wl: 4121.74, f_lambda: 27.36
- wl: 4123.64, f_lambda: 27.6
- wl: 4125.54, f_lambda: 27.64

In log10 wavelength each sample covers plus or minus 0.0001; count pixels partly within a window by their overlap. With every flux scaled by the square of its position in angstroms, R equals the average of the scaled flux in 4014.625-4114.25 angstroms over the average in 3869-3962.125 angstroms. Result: 1.7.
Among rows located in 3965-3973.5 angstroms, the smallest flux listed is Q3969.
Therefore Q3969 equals 9.998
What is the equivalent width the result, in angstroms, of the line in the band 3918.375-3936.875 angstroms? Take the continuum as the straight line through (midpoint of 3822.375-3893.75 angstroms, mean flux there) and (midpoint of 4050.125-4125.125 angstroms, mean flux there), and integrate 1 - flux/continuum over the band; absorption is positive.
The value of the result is 4.7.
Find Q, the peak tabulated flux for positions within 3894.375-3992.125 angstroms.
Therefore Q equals 24.7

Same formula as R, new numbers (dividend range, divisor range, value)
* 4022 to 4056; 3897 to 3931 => 1.54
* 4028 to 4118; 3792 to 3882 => 1.96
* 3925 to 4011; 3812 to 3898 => 1.27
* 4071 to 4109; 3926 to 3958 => 1.80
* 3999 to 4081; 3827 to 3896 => 1.88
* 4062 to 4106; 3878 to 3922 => 1.55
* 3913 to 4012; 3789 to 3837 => 1.43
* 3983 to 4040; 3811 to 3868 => 1.94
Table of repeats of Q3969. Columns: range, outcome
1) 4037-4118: 21.96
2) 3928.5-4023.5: 8.553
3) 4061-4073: 25.81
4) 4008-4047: 24.56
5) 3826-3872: 10.48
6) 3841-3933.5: 8.796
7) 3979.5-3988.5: 20.23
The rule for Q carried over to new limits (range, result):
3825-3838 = 11.62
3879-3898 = 18.62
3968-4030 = 28.78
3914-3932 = 21.9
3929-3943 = 15.22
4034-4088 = 28.31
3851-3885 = 18.05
